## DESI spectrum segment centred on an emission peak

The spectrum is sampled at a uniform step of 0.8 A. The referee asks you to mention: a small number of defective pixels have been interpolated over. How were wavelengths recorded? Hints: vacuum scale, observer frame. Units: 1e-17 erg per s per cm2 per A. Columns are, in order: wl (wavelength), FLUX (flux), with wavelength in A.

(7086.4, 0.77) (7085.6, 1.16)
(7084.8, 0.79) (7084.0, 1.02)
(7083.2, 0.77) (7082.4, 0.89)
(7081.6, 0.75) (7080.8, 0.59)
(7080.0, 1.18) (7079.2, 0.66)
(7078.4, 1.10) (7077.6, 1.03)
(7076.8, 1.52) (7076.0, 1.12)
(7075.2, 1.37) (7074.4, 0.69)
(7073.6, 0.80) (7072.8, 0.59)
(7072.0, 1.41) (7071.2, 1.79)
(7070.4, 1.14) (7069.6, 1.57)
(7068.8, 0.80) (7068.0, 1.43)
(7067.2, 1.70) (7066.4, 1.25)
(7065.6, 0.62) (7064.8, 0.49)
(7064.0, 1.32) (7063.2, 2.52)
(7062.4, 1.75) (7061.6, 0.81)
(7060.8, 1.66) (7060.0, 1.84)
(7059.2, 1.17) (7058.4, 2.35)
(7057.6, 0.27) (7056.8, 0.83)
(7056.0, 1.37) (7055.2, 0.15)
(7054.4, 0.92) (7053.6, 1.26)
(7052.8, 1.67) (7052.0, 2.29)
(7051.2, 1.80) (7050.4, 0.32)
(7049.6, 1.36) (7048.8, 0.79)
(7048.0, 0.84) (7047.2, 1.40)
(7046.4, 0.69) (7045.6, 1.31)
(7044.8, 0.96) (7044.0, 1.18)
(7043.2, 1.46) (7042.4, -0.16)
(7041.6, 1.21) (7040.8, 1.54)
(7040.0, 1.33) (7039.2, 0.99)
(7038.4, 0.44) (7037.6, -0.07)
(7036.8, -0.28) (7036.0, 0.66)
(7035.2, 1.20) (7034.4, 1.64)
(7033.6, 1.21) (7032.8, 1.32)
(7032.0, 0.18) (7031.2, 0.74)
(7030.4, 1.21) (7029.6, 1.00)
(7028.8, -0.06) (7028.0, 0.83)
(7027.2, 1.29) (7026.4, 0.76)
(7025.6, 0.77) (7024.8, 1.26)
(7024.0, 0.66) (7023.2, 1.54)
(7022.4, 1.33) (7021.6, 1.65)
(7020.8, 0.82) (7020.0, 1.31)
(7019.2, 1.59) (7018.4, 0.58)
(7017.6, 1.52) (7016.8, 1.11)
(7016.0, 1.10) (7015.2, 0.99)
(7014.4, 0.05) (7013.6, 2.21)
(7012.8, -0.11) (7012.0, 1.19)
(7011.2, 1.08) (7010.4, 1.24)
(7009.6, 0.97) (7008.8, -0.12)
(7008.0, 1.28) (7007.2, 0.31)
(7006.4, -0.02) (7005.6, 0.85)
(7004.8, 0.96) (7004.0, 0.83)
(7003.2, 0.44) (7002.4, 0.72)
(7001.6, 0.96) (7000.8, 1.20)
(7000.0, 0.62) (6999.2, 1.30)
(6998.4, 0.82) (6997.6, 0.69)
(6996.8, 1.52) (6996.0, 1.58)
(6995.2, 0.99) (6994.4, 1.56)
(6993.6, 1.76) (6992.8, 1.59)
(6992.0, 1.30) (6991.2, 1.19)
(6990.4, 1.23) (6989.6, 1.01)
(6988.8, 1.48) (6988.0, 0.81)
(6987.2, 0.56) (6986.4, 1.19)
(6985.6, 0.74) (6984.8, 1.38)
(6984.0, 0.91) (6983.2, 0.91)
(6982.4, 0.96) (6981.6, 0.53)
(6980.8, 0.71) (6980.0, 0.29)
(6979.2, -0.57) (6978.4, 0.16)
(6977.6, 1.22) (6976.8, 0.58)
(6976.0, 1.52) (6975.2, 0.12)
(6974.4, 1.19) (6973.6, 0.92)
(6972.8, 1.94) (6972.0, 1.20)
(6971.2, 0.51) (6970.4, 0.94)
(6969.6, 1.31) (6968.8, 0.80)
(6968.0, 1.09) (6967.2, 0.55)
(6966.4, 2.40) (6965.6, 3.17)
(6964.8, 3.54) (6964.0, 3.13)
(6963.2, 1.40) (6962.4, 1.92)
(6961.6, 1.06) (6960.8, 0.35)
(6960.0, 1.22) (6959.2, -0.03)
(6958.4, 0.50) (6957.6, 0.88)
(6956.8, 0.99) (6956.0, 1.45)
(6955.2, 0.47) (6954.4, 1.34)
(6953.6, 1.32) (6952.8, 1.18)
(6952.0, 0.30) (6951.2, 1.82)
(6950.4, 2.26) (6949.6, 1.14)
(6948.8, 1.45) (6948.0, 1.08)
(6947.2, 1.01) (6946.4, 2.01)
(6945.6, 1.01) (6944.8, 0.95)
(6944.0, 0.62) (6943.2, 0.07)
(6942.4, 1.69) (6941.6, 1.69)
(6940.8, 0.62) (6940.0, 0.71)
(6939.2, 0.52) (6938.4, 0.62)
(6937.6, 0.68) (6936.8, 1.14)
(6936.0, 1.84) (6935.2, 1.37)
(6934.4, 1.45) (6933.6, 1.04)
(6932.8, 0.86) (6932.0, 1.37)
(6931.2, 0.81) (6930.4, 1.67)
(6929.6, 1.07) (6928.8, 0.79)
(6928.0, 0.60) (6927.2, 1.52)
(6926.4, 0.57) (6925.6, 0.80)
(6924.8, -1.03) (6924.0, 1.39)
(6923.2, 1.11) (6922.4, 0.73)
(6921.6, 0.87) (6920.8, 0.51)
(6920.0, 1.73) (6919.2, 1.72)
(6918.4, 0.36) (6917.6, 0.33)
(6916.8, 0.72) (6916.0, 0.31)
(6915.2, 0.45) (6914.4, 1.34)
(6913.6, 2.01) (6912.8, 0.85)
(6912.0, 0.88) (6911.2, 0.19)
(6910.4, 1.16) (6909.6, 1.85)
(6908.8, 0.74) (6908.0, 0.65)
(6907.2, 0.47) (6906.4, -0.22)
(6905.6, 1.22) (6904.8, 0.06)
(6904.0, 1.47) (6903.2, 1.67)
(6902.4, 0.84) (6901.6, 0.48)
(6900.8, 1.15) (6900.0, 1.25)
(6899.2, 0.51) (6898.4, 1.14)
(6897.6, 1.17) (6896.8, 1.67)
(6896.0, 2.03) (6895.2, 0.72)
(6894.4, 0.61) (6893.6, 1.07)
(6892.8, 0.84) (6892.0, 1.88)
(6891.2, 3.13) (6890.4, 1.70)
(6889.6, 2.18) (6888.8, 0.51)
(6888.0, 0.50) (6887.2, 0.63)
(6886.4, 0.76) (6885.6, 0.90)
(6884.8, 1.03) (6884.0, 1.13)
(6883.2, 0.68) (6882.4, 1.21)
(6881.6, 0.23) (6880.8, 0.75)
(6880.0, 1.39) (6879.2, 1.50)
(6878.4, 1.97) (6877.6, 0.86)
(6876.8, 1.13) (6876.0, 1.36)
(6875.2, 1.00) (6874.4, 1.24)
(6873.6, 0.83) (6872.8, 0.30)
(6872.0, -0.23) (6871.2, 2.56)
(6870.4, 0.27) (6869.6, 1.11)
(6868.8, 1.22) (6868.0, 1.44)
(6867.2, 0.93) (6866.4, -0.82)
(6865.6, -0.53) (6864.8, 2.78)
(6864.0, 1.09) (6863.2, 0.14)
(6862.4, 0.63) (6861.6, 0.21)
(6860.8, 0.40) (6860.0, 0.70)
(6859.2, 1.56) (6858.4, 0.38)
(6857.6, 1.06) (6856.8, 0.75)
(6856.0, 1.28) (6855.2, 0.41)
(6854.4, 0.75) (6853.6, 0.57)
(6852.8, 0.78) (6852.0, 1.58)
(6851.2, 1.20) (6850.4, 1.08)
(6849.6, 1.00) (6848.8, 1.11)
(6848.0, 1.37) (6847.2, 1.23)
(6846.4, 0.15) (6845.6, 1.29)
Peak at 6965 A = H-beta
